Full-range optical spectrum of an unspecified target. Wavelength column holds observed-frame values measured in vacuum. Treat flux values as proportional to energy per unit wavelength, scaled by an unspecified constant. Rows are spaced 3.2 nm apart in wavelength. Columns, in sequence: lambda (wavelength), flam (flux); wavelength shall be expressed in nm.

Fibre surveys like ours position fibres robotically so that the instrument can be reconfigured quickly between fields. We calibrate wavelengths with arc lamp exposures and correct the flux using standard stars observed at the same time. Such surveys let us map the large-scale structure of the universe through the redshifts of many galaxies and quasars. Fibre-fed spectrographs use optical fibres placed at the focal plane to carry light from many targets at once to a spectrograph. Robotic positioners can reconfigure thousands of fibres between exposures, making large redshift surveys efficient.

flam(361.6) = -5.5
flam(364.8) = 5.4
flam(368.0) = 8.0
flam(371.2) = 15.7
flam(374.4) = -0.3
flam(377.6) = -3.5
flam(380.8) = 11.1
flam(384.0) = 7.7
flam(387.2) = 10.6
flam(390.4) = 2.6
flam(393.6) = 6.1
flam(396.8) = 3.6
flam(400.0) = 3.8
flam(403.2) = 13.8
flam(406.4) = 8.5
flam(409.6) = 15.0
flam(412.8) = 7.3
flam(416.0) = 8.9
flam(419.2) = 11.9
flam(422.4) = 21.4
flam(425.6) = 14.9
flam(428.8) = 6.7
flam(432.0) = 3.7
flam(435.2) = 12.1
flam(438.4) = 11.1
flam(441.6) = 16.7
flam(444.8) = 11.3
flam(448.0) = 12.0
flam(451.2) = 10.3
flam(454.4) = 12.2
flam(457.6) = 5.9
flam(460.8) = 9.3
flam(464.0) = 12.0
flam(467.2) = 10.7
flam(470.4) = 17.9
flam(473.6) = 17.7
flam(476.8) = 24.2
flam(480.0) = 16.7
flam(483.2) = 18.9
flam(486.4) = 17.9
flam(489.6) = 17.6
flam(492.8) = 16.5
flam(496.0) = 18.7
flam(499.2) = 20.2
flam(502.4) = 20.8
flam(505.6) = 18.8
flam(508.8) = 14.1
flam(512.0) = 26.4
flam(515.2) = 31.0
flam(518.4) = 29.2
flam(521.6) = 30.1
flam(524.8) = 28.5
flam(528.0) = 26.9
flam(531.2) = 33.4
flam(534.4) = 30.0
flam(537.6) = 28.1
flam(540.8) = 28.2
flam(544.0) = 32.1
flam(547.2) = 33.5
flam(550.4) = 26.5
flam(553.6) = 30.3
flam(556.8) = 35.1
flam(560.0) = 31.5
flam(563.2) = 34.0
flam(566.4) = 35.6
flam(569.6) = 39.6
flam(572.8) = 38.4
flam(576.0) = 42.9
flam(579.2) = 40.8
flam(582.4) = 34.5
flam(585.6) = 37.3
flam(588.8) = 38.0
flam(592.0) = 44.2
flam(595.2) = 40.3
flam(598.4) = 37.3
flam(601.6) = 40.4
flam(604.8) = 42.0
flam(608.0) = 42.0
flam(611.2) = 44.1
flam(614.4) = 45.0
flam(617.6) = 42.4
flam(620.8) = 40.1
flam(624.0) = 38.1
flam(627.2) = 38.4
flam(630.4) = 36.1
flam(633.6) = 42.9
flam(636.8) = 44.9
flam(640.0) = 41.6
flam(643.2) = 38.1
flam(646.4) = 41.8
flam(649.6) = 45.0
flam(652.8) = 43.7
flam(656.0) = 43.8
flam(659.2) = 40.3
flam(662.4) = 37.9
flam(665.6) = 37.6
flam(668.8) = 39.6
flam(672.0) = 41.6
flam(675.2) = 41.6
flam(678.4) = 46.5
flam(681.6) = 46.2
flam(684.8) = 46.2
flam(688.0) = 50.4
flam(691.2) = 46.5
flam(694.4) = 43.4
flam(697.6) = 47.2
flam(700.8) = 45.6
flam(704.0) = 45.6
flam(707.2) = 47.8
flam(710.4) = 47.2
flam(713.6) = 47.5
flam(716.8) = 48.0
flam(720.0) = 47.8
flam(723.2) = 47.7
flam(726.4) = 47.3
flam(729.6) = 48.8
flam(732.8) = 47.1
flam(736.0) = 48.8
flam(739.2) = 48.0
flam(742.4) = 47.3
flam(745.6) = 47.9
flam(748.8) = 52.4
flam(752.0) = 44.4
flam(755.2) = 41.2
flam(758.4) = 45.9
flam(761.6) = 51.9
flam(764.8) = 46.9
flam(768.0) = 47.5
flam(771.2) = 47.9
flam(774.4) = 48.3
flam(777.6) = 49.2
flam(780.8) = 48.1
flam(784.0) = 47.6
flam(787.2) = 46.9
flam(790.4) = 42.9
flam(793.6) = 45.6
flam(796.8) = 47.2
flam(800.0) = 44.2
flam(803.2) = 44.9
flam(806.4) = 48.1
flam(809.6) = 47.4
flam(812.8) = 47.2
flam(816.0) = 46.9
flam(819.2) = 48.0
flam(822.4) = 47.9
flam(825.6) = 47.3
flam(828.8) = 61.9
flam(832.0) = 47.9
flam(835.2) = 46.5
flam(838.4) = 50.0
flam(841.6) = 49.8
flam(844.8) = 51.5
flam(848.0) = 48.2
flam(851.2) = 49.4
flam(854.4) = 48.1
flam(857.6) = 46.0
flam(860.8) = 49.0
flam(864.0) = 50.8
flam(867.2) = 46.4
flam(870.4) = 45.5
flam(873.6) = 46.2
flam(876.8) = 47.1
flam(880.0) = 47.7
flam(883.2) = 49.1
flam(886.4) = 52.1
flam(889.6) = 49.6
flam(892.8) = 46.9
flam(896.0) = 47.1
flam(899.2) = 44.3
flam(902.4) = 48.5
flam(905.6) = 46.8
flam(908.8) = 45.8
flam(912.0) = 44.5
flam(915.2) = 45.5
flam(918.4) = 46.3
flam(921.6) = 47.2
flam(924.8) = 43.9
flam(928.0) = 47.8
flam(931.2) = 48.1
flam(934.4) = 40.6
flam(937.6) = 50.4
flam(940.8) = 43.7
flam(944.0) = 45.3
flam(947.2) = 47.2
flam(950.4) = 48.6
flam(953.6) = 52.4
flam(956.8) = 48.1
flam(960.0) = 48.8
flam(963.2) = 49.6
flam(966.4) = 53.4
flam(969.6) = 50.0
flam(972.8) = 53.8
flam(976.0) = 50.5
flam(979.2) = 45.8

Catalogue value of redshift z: 0.28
